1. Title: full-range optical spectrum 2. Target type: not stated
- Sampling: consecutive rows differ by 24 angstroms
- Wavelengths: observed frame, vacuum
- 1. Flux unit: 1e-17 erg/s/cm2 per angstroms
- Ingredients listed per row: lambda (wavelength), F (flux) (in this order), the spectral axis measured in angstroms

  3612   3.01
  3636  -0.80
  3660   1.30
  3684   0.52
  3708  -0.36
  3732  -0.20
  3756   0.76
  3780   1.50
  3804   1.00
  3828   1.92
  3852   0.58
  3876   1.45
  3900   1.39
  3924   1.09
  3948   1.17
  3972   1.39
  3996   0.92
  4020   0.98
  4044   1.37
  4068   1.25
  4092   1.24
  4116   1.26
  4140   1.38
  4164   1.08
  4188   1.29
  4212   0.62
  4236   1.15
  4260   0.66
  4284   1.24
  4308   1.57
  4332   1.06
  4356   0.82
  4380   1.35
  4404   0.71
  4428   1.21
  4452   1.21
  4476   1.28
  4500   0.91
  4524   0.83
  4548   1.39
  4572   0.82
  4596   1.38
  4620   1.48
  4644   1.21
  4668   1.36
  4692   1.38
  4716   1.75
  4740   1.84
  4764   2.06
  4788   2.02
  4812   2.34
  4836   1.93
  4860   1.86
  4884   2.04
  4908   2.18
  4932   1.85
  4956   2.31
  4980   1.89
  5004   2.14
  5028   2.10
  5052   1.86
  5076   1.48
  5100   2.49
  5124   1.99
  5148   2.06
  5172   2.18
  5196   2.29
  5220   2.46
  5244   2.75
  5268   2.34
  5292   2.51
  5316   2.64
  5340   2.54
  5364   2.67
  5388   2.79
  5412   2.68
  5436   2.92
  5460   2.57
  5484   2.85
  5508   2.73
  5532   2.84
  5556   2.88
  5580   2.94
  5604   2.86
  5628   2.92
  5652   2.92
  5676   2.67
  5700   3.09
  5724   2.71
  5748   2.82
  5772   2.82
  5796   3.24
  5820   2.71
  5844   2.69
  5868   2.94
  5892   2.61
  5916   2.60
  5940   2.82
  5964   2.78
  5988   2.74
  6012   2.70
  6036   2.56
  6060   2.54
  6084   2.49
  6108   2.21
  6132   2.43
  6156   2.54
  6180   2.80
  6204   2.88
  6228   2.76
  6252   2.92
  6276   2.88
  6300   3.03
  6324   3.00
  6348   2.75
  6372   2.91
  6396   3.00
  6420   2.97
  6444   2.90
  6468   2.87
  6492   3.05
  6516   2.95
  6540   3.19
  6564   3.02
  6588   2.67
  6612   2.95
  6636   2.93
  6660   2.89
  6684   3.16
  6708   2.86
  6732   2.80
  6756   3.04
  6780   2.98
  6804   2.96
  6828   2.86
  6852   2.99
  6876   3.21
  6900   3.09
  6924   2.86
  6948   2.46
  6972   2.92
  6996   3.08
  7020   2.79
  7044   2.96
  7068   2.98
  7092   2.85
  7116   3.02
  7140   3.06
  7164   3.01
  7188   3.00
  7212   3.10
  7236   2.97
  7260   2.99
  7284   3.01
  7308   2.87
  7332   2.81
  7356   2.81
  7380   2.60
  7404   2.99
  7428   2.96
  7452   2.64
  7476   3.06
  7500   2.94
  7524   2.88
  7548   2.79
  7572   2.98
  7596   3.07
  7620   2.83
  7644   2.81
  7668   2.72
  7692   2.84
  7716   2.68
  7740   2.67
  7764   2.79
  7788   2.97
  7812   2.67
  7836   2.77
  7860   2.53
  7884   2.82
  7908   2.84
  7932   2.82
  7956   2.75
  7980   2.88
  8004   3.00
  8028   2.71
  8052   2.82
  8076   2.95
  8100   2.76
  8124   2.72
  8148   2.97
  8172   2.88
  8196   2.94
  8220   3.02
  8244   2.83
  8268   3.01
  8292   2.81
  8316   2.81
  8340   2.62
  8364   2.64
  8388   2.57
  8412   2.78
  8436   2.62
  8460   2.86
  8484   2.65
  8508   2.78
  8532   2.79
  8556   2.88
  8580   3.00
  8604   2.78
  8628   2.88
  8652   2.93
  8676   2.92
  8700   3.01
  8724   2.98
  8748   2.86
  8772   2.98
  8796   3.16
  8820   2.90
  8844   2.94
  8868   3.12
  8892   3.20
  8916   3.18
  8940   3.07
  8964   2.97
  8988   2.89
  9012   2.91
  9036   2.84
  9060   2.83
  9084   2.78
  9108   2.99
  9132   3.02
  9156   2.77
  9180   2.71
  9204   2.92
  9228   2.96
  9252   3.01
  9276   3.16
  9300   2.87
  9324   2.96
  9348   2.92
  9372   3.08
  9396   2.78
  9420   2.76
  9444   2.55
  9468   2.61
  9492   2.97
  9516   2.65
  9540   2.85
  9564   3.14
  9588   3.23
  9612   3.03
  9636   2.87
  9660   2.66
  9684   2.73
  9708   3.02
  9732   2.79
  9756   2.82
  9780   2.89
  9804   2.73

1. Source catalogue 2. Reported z 0.178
